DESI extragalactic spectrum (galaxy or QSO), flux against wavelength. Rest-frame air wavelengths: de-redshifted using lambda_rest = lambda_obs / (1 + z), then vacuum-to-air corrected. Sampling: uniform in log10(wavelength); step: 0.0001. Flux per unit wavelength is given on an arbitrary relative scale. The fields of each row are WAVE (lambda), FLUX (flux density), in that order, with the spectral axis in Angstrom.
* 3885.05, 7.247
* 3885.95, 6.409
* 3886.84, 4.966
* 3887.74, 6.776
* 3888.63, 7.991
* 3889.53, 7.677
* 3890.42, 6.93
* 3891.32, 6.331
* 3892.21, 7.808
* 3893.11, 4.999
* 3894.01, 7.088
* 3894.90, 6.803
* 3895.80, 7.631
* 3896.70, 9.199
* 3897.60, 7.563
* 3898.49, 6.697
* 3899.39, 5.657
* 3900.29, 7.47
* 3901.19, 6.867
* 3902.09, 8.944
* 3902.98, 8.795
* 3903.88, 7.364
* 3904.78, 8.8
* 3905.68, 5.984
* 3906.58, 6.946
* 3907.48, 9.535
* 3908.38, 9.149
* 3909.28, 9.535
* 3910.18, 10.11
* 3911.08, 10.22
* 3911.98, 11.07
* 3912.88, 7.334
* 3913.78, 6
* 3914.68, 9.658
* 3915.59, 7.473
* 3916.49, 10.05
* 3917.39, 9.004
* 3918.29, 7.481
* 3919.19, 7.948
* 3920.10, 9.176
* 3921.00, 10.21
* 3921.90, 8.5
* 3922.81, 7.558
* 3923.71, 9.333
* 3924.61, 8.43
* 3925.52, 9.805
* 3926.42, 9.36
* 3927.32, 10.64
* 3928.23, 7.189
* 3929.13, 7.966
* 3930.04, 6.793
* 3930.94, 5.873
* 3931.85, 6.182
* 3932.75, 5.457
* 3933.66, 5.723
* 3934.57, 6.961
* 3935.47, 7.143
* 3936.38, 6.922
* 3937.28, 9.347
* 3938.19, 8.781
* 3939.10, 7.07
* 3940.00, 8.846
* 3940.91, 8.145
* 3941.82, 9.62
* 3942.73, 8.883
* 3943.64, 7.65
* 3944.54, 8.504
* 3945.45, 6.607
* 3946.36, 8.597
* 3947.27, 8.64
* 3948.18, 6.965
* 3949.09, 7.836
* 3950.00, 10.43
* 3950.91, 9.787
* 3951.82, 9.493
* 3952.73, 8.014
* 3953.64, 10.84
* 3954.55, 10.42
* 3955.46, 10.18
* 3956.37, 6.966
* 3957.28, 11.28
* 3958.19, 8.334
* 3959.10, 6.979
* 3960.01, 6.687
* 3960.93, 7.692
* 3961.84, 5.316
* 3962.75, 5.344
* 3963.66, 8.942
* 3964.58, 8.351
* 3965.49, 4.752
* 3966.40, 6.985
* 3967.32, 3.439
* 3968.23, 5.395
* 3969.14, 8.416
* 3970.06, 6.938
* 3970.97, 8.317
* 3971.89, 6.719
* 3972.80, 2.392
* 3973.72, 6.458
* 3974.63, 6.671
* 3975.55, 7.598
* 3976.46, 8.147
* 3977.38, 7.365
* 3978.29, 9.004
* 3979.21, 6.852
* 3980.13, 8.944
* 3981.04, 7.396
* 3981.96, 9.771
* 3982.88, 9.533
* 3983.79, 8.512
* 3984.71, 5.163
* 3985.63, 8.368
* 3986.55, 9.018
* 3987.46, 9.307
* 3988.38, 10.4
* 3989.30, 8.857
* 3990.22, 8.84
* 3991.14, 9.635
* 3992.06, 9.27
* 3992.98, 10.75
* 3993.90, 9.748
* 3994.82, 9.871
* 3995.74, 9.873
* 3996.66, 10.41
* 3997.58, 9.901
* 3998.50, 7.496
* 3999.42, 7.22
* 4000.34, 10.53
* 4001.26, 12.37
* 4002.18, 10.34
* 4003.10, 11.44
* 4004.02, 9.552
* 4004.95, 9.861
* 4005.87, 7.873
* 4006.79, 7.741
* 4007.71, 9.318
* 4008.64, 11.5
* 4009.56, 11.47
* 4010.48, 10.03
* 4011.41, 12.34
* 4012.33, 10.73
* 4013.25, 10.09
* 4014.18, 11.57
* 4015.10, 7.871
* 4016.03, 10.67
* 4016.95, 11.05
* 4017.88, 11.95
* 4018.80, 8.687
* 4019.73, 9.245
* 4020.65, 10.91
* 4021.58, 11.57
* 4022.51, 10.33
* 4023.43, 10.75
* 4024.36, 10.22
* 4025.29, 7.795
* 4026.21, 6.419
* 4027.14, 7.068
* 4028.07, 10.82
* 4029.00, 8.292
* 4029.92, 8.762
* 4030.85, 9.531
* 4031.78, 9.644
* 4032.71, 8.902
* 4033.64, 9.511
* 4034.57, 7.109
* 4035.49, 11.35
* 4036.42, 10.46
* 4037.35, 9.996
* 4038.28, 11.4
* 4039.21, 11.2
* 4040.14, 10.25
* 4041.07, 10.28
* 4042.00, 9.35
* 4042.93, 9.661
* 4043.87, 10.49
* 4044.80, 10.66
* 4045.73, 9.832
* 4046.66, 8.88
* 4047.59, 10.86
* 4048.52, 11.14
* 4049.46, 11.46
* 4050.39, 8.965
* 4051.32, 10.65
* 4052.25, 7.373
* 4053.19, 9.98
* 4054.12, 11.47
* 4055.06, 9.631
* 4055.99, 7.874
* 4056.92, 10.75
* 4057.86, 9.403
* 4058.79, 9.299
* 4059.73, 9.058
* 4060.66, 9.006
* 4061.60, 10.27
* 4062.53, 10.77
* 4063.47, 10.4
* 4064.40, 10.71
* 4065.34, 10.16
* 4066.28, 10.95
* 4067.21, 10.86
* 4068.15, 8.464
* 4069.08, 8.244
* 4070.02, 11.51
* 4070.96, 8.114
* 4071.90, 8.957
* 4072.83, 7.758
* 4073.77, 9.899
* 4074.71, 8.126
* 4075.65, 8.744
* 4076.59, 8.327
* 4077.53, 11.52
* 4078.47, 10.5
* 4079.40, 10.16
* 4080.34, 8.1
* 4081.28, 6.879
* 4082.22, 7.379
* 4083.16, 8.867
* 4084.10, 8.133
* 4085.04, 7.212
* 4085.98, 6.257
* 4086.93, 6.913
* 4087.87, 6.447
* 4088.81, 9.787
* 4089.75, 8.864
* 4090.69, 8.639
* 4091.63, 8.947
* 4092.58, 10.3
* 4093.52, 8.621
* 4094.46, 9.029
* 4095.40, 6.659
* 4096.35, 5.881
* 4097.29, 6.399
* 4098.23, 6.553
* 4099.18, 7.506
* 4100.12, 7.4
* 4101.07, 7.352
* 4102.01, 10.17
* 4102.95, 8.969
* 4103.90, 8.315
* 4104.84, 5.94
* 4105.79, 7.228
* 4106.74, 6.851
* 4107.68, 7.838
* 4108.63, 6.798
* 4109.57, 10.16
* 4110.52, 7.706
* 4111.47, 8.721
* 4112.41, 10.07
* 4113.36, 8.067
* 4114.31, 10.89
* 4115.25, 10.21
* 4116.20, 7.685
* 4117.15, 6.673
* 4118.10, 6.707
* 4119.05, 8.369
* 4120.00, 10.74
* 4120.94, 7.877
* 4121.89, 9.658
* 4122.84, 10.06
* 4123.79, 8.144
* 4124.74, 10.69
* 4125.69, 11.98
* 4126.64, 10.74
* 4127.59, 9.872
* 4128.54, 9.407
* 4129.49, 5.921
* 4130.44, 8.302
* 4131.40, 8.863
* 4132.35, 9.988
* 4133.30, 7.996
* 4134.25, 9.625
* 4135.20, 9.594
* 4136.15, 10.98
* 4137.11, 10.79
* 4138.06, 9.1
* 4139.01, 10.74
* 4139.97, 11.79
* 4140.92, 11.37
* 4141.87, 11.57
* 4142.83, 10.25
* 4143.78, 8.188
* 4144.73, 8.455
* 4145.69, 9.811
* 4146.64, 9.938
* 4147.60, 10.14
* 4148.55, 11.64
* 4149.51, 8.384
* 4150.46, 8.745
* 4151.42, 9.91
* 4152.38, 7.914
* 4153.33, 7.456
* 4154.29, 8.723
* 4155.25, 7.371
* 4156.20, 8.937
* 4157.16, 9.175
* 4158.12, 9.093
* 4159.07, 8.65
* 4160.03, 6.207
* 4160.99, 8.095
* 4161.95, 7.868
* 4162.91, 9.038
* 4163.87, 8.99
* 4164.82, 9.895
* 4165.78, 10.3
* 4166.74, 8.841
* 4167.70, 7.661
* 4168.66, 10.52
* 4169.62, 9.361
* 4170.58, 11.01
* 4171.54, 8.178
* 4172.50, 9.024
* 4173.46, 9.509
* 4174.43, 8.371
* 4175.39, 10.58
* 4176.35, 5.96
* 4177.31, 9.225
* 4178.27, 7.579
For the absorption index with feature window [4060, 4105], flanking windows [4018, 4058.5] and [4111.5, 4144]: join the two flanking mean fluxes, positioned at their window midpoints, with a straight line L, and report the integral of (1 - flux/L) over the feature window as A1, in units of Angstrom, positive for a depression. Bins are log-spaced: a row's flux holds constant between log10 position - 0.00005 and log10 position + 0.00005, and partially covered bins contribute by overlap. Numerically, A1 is 4.5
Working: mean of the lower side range 9.76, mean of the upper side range 9.5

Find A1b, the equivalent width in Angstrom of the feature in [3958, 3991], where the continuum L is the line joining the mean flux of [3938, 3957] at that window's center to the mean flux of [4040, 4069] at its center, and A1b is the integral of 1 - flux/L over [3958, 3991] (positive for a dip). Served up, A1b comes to 5.8 Angstrom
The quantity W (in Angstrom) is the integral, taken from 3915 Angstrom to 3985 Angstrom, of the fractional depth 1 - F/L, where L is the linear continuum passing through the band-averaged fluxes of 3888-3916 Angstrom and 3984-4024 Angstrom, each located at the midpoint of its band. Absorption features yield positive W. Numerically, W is 6.98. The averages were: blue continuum 7.85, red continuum 9.85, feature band 7.88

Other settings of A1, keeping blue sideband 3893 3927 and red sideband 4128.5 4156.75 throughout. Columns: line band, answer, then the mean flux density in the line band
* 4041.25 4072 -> -3.0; 9.87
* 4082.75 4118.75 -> 4.6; 8.02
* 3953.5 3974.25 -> 3.3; 7.21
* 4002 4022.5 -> -3.5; 10.3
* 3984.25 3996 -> -0.6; 9.15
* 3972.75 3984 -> 1.1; 7.76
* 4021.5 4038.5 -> -1.0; 9.4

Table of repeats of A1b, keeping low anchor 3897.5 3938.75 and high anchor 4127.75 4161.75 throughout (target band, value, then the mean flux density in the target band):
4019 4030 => -0.9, 9.35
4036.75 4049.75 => -2.5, 10.4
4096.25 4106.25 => 1.7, 7.49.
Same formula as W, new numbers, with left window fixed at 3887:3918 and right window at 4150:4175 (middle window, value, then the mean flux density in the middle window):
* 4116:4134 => -0.59 Angstrom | 8.96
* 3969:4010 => -2.90 Angstrom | 8.79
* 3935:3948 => -0.22 Angstrom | 8.17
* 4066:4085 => -1.15 Angstrom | 9.02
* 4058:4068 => -1.91 Angstrom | 10.1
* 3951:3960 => -1.10 Angstrom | 9.08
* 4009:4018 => -2.67 Angstrom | 10.7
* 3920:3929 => -1.13 Angstrom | 8.98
